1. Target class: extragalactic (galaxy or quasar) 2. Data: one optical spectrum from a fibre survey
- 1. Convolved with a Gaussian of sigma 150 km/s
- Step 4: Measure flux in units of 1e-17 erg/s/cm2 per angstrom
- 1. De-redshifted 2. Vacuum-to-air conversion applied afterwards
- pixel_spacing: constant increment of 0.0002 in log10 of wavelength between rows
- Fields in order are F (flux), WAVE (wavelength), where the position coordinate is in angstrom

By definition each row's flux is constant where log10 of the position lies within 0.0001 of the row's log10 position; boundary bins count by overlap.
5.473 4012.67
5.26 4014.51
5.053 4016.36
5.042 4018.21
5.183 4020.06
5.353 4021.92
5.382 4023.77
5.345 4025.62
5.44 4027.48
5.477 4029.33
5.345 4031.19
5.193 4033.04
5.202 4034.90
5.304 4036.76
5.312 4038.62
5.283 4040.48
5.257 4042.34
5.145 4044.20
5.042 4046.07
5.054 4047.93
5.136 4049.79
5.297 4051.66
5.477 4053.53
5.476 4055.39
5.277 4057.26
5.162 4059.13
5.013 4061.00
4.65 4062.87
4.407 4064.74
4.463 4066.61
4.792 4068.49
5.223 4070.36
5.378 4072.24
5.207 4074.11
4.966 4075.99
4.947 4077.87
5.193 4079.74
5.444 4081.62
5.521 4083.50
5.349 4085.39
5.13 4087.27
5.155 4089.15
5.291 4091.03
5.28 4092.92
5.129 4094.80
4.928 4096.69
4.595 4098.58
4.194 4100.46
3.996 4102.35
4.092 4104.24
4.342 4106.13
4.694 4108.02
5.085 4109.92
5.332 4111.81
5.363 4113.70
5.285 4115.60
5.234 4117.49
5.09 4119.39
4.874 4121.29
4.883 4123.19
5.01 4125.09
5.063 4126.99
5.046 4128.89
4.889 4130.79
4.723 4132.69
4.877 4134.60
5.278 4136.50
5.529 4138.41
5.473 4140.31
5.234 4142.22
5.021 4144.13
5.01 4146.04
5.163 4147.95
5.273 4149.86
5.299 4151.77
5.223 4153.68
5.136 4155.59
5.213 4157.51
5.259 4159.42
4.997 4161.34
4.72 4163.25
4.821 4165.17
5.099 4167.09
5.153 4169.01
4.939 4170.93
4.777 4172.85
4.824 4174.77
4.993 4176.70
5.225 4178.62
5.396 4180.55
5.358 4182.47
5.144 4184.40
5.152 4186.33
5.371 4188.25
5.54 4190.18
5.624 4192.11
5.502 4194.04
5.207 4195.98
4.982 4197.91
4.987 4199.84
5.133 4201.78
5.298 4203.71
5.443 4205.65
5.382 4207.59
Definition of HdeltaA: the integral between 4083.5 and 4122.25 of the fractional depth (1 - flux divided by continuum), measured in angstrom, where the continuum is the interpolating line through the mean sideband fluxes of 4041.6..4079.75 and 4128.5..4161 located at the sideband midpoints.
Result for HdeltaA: 1.3 angstrom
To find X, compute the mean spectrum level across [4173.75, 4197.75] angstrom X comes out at 5.27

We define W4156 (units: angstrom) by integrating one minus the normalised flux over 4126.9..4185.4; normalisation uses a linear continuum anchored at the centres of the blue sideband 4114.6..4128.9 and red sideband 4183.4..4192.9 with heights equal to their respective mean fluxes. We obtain 1.3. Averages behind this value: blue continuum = 5.06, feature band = 5.1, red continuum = 5.36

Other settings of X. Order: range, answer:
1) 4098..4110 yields 4.38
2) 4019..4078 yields 5.16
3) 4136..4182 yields 5.13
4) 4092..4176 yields 4.99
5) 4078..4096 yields 5.26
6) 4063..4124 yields 4.96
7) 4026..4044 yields 5.31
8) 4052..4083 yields 5.08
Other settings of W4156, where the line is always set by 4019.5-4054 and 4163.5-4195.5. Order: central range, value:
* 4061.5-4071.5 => 0.98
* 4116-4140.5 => 0.66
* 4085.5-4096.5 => 0.09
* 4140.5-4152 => 0.04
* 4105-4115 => 0.50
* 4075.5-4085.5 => 0.00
